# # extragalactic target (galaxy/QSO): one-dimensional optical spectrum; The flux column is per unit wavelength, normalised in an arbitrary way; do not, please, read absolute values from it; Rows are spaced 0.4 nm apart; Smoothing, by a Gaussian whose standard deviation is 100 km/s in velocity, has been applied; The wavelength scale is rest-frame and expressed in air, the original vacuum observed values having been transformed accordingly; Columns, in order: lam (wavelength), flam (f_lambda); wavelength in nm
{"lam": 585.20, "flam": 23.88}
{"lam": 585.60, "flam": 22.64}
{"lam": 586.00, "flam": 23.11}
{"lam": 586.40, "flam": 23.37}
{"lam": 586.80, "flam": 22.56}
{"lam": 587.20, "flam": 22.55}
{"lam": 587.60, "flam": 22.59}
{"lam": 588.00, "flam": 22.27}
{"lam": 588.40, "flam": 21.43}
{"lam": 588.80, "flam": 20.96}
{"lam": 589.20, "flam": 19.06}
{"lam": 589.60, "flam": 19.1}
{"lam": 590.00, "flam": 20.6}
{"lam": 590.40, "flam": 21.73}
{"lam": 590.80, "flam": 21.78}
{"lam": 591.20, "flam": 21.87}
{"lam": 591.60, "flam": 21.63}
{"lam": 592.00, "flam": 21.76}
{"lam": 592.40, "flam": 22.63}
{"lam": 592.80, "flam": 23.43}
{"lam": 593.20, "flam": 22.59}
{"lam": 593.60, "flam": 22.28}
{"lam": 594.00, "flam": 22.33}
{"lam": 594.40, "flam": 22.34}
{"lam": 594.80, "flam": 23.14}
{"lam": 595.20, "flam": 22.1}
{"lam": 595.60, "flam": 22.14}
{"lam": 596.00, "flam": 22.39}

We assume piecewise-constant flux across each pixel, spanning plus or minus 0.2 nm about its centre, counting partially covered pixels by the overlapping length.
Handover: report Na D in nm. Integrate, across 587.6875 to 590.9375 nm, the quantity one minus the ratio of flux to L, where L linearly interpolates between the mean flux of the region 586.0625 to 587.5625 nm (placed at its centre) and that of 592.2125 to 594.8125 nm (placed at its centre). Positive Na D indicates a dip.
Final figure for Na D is 0.26 nm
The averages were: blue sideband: 22.8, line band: 20.9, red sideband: 22.6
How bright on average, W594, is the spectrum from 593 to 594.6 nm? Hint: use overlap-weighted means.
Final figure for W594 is 22.4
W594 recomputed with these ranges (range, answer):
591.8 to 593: 22.6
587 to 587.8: 22.6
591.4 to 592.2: 21.7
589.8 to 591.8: 21.5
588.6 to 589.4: 20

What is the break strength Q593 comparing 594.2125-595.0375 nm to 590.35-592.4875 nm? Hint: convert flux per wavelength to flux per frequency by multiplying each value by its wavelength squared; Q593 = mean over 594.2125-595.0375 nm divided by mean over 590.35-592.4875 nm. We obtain 1.05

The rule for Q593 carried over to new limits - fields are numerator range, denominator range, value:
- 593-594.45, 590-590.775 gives 1.06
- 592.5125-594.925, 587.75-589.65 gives 1.11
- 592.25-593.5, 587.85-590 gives 1.13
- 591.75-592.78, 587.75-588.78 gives 1.04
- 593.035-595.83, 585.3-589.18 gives 1.03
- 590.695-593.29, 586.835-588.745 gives 1.02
